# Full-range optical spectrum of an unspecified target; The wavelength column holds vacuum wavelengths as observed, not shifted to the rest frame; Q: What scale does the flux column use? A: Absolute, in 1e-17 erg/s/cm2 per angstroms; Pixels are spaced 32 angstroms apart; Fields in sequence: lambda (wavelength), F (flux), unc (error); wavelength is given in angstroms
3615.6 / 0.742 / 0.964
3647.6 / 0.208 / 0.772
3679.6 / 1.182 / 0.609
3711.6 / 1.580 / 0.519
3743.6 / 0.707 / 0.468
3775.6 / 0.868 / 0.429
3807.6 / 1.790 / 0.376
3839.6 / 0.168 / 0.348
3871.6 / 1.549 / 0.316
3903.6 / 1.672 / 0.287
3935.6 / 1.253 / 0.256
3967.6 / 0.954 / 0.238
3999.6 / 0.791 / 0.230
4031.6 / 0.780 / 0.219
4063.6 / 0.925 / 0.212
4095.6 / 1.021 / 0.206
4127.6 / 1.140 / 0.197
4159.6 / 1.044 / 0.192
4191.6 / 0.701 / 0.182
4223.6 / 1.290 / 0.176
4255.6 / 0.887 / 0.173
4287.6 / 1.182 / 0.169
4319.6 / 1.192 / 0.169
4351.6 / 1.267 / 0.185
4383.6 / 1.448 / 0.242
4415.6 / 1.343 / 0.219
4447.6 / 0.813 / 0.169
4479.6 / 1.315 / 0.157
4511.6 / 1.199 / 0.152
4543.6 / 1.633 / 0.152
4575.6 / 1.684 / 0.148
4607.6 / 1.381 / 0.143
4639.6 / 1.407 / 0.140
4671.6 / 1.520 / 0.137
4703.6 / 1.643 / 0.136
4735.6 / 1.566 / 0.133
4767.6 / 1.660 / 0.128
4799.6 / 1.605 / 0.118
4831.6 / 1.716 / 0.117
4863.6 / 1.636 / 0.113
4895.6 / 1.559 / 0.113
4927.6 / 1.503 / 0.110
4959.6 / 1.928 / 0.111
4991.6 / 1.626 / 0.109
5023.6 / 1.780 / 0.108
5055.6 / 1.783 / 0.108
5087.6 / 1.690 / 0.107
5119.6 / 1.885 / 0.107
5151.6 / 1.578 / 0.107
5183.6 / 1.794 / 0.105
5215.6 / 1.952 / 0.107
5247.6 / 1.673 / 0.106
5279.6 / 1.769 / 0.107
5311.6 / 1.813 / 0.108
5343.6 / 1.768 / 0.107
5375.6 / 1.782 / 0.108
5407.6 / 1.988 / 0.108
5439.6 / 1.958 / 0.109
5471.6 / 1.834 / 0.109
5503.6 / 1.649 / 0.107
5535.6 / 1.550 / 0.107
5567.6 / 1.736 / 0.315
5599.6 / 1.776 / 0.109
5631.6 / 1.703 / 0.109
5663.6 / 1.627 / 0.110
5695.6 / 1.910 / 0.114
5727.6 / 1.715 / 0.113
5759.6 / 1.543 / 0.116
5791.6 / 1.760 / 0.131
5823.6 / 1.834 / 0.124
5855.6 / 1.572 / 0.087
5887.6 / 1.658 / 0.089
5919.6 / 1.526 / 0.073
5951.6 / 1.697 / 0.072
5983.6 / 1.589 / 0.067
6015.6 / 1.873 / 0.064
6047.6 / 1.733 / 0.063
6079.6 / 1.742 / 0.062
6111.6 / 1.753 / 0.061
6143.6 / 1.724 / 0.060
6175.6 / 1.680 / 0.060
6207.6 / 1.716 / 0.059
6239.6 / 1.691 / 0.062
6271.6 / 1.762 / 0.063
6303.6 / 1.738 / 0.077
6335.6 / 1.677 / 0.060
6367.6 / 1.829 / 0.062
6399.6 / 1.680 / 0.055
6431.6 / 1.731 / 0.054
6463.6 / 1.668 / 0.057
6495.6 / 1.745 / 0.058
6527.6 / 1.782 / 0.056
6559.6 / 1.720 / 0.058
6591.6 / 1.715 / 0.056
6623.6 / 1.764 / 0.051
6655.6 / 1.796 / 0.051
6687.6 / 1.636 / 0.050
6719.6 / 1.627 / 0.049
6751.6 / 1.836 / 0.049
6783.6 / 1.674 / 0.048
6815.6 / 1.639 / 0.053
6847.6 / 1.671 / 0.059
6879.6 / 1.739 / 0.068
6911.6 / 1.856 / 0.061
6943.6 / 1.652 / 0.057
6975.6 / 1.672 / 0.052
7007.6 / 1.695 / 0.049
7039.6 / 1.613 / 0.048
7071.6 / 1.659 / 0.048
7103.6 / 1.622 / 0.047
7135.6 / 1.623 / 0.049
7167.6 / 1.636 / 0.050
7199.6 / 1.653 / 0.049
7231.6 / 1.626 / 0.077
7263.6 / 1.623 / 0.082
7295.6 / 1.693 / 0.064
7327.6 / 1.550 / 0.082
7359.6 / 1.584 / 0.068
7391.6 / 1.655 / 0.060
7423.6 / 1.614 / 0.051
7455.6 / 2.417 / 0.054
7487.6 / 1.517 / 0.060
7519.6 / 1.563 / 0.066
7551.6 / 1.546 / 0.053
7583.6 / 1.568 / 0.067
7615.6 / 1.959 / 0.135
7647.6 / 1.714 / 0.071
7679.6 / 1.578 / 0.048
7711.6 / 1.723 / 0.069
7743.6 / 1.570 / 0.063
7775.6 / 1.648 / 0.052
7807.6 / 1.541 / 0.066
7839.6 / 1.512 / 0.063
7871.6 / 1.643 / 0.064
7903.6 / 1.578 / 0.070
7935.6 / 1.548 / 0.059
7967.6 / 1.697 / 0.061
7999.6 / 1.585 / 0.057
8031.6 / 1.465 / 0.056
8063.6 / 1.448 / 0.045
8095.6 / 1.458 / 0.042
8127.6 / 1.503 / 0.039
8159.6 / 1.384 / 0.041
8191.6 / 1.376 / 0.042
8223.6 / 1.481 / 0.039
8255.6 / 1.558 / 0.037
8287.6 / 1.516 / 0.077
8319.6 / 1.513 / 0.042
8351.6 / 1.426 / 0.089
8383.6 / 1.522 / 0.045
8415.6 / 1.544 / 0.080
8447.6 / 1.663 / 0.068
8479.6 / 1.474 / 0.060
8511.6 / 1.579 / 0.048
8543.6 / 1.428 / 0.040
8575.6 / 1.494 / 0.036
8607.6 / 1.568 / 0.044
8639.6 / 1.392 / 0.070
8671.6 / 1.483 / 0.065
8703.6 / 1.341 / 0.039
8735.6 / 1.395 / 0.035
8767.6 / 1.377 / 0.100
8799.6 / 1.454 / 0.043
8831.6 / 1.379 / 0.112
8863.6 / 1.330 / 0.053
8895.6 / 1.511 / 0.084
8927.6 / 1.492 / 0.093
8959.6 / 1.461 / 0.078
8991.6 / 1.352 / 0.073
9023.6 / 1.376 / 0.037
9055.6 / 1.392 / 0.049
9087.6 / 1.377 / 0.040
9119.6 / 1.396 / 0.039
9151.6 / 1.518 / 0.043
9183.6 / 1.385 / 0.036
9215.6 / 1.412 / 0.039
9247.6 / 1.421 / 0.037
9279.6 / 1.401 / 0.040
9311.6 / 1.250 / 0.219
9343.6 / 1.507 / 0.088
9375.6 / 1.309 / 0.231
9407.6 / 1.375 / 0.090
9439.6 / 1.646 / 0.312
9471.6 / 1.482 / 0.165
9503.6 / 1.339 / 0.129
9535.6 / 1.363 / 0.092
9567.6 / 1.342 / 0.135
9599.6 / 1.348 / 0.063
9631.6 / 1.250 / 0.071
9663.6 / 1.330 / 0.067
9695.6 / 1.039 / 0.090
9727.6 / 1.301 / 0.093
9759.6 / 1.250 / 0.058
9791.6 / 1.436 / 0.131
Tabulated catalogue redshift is 0.13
